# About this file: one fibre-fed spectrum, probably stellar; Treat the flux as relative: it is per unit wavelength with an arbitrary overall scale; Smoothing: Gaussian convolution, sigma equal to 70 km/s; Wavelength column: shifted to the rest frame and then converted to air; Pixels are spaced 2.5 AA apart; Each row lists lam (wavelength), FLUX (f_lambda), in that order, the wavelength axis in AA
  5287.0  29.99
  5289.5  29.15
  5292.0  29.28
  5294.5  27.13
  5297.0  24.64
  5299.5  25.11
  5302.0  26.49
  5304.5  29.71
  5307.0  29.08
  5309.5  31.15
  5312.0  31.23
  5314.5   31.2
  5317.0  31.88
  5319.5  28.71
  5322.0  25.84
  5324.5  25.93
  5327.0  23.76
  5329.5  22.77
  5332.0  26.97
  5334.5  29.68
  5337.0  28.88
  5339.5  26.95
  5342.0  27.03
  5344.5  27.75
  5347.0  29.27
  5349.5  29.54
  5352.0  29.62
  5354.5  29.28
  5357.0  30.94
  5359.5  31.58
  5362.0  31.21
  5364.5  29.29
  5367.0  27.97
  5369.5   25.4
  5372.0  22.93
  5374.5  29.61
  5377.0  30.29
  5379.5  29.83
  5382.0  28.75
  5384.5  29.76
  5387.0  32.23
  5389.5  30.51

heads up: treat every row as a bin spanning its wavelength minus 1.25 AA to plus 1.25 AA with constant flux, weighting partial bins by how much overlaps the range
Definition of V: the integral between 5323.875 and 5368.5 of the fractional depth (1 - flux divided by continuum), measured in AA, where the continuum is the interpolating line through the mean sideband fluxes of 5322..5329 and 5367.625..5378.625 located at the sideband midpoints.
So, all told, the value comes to -4.1 AA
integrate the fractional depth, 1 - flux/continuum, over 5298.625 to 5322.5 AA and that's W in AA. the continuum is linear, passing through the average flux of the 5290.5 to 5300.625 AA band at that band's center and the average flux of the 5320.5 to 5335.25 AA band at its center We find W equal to -2.7 AA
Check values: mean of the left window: 26.6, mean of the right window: 25.7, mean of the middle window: 29.2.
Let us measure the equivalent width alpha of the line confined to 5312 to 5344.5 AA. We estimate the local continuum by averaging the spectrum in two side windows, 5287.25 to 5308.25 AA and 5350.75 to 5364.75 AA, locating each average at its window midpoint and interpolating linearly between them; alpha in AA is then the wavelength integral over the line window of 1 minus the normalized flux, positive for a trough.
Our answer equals 1.6 AA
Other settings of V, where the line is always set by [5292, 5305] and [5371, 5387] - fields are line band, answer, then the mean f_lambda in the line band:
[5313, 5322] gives -0.9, 30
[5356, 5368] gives -0.8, 30.2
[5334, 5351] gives -0.3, 28.4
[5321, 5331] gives 1.0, 24.6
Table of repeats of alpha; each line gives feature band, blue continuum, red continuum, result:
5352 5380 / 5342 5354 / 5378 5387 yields 0.40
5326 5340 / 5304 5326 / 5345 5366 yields 1.47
